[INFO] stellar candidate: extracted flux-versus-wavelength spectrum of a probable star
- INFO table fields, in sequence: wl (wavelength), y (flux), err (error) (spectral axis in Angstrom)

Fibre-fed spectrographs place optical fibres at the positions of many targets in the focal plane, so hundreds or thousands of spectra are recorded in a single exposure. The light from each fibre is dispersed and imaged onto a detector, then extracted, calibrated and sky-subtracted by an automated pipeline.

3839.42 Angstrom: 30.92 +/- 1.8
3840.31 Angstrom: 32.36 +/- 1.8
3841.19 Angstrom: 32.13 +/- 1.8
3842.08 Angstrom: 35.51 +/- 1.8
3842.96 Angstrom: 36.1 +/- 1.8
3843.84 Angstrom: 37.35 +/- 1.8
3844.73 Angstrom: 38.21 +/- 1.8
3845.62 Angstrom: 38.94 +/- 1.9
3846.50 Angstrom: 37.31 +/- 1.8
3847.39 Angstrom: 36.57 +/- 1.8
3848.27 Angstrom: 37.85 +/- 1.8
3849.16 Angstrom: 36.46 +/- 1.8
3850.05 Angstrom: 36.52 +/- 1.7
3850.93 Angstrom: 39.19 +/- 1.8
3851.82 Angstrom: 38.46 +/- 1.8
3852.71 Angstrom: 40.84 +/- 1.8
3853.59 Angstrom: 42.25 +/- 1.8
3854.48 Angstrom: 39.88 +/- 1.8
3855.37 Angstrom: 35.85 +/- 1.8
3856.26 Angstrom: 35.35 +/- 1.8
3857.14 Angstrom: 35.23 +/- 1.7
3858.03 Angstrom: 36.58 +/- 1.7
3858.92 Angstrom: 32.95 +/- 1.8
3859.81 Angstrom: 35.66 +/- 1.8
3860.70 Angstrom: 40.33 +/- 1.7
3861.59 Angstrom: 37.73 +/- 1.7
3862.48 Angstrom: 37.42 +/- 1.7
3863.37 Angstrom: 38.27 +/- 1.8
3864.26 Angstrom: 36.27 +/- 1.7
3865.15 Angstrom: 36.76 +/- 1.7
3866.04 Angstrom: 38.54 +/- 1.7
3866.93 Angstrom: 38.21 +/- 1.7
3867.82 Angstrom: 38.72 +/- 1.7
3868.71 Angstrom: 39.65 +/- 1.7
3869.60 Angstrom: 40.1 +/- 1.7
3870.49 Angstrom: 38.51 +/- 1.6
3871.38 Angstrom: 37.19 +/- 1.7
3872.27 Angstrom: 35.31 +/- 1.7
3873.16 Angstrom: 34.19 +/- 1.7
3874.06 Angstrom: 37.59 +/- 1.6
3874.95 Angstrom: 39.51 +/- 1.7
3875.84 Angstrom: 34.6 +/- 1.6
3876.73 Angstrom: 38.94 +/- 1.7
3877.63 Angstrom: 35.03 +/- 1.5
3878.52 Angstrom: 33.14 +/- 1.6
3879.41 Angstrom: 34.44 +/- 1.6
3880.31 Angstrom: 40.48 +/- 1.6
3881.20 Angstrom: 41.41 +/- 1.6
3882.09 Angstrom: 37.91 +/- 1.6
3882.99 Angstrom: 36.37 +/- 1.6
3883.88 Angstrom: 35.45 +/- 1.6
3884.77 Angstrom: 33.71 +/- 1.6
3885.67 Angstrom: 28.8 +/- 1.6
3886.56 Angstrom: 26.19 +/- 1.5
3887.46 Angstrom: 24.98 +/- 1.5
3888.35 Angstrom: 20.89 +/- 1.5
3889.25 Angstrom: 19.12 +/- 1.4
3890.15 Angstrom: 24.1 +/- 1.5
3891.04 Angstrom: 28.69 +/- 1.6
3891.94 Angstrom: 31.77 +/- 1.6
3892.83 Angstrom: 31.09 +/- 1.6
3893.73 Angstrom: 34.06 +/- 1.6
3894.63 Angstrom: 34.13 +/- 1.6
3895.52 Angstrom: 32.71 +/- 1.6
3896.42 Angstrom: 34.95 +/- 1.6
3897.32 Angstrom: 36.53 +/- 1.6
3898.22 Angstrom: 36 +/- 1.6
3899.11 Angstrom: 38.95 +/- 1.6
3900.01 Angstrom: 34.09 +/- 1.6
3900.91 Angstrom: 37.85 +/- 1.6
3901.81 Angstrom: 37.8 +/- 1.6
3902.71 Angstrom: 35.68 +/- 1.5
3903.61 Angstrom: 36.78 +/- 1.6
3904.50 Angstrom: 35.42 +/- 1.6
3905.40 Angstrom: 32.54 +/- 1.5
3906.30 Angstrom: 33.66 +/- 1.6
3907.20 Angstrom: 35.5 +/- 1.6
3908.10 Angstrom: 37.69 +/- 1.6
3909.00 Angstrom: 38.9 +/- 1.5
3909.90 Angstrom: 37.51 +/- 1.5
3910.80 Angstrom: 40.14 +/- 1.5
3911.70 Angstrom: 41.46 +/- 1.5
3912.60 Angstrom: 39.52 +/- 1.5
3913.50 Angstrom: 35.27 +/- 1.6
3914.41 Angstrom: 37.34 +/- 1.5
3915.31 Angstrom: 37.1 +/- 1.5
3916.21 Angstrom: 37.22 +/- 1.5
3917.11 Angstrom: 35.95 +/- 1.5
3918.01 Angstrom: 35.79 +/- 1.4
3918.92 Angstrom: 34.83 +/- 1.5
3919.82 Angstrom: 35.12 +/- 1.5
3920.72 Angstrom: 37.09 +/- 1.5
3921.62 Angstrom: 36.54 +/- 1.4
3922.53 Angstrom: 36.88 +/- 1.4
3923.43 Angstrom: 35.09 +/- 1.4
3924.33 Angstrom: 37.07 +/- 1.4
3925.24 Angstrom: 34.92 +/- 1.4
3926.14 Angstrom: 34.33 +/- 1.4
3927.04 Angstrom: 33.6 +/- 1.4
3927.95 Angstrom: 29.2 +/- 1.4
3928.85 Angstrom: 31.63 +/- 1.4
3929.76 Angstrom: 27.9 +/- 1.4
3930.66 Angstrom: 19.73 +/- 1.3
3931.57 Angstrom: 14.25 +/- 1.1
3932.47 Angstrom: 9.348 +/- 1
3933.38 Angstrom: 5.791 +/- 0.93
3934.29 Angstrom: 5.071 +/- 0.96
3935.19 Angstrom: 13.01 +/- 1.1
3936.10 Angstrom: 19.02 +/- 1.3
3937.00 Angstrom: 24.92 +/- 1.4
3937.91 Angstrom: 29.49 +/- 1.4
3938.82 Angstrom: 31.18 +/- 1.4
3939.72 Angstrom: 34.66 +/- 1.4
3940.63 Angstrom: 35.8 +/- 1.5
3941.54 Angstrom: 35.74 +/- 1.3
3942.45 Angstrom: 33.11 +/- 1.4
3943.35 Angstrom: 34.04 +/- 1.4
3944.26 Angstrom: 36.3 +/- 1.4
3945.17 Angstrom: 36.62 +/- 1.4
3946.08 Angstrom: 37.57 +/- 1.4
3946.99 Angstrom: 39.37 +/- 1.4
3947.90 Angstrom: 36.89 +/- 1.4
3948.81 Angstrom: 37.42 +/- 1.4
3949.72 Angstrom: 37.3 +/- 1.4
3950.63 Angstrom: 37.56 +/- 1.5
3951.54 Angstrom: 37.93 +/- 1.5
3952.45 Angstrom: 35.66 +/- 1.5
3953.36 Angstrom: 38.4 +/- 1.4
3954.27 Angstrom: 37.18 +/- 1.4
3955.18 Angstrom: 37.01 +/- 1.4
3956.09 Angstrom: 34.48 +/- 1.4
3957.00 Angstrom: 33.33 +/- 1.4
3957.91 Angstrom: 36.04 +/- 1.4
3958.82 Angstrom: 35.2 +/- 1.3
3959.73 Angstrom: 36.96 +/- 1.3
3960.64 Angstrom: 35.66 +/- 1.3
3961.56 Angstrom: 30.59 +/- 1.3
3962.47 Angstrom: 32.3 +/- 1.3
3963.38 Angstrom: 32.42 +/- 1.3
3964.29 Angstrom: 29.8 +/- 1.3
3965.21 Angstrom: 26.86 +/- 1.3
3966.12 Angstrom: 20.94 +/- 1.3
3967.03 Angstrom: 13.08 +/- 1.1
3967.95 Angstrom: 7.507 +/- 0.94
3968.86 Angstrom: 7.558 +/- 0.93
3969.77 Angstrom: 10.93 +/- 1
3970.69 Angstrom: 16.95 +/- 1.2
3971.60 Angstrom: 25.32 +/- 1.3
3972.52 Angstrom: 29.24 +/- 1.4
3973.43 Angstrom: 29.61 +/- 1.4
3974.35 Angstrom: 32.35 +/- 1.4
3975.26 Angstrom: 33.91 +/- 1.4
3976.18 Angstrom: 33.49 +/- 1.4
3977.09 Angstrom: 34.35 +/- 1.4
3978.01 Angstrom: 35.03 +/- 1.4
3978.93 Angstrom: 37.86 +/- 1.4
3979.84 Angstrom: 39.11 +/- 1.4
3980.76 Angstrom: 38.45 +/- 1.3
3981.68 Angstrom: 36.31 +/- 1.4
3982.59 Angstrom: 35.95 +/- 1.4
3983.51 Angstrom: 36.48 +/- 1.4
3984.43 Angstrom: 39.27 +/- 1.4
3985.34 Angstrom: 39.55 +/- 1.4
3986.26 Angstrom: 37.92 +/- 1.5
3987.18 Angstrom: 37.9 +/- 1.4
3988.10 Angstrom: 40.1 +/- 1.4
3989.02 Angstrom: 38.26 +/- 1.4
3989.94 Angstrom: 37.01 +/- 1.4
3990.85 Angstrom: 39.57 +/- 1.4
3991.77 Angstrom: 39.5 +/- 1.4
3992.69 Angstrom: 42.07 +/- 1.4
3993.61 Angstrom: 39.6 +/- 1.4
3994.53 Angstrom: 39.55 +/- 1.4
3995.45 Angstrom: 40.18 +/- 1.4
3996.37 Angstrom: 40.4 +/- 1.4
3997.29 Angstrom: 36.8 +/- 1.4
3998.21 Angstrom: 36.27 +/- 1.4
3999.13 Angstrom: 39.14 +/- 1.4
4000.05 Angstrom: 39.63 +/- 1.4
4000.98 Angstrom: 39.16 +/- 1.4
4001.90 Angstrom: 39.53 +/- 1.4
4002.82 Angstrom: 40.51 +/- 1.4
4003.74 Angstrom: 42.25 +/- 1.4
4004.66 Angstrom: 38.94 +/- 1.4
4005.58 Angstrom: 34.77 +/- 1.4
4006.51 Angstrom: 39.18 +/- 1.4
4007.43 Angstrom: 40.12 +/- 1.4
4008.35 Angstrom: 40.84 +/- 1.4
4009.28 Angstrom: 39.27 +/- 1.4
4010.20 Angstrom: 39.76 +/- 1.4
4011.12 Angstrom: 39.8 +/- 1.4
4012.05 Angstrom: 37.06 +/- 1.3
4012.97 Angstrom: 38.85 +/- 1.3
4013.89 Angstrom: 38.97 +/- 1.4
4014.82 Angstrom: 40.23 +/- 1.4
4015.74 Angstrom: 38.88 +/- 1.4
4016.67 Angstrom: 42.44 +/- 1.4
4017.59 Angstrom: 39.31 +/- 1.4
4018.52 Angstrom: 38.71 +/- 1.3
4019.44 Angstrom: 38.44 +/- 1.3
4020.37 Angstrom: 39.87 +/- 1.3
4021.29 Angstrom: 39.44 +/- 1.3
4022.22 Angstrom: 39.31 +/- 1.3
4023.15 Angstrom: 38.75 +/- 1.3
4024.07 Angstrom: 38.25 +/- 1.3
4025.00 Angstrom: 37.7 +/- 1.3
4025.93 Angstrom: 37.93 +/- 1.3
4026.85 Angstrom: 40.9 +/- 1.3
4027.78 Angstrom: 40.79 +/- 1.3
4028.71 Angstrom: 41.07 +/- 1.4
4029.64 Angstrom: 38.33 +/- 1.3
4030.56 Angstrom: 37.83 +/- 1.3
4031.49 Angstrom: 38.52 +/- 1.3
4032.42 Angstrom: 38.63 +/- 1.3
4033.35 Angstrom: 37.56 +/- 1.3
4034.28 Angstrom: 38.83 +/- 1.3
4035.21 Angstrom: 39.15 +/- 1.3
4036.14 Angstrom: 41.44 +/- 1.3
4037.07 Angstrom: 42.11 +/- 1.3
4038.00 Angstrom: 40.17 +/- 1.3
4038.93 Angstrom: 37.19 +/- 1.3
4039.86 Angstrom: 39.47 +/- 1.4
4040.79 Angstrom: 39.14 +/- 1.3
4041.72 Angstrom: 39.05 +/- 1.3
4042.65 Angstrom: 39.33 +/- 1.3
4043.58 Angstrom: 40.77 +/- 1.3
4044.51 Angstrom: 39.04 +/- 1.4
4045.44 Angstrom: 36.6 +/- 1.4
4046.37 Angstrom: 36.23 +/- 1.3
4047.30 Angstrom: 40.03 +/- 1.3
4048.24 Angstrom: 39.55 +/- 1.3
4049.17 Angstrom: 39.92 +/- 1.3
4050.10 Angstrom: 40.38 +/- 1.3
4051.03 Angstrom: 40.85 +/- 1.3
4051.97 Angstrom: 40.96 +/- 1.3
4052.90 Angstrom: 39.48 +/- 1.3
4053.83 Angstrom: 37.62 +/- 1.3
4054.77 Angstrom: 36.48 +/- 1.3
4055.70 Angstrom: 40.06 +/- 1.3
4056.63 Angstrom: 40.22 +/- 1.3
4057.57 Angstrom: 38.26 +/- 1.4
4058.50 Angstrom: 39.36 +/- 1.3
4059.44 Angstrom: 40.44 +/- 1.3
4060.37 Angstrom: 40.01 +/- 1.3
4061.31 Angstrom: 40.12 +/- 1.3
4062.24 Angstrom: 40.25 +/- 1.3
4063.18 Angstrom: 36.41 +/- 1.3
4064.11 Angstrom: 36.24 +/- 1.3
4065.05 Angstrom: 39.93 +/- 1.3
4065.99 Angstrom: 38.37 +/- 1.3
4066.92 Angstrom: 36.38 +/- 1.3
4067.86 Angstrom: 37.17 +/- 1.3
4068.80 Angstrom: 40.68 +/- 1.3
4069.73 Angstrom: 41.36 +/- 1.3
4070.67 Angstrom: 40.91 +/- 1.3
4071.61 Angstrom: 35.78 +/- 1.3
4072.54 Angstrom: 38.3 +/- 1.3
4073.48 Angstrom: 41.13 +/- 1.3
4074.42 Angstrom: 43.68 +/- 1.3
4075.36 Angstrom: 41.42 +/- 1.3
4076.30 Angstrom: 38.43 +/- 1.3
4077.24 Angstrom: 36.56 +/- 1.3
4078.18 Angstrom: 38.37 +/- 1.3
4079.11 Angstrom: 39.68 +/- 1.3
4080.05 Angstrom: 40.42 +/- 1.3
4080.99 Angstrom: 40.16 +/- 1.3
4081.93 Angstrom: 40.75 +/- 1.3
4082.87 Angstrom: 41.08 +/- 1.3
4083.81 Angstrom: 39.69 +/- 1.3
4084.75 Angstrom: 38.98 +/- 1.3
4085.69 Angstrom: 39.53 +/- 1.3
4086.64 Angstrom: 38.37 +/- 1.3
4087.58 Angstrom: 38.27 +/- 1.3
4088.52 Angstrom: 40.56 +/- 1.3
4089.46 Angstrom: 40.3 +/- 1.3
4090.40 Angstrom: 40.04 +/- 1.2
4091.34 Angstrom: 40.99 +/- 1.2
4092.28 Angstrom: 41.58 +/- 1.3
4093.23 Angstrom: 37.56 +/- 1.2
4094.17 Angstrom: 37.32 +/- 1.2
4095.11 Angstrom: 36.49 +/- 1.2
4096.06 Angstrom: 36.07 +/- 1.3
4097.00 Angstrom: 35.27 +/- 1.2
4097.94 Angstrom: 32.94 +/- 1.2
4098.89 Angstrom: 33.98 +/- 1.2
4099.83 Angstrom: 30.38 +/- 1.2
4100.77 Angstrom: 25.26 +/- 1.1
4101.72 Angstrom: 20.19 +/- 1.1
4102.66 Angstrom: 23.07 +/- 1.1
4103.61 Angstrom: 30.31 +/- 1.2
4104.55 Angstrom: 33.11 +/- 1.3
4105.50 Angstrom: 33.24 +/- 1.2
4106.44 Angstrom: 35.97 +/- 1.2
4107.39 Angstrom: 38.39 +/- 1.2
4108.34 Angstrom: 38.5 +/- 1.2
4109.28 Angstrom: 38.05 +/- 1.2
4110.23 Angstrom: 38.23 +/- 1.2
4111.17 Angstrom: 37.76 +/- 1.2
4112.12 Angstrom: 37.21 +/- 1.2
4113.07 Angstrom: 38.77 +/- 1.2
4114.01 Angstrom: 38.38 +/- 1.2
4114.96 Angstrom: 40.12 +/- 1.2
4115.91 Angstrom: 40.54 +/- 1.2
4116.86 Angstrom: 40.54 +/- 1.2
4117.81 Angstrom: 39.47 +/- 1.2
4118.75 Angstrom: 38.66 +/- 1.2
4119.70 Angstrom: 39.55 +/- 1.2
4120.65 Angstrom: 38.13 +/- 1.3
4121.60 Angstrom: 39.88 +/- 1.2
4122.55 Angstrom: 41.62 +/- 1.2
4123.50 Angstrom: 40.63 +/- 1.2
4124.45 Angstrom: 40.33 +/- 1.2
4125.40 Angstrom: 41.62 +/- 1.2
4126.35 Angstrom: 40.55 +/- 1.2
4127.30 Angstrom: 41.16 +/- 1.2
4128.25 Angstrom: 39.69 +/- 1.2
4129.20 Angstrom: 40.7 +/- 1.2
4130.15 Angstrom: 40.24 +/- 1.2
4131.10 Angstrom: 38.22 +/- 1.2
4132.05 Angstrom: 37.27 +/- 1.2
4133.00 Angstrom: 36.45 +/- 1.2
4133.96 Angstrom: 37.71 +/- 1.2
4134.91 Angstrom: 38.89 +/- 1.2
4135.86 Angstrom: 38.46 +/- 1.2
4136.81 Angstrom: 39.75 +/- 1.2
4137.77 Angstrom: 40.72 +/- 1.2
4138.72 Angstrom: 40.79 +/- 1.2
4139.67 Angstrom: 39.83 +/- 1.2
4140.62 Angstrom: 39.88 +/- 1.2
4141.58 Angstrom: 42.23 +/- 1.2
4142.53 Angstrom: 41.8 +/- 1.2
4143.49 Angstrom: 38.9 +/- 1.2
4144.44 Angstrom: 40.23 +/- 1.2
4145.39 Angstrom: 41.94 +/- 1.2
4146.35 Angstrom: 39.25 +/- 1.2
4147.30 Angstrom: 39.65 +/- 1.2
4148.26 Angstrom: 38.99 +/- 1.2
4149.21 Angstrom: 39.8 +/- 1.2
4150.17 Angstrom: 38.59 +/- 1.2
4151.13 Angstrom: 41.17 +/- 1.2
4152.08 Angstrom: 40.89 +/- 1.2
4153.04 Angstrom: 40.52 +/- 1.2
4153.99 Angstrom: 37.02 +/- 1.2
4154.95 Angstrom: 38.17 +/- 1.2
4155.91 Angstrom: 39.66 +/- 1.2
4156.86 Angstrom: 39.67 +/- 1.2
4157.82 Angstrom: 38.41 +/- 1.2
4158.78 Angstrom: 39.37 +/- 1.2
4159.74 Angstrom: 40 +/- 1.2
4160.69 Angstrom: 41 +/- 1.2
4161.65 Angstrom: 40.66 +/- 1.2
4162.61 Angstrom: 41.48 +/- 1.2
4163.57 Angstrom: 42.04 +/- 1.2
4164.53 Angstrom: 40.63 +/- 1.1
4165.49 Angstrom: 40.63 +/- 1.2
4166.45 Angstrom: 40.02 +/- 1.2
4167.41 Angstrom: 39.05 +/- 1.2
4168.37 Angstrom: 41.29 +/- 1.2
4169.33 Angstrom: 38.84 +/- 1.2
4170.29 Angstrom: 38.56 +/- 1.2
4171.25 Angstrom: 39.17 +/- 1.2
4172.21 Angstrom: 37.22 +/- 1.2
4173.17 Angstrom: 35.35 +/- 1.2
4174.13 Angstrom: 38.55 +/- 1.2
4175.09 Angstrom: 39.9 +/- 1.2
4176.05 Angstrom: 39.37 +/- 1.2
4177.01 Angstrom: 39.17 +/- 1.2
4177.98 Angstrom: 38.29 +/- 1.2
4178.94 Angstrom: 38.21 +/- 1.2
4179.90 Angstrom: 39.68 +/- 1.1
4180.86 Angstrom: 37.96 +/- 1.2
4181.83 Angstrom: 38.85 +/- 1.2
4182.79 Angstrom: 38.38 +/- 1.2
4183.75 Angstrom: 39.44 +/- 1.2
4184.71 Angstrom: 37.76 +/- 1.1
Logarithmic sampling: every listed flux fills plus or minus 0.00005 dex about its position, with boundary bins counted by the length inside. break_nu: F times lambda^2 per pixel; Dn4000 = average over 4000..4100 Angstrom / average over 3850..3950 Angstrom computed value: 1.2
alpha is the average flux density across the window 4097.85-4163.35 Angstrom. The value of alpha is 38.2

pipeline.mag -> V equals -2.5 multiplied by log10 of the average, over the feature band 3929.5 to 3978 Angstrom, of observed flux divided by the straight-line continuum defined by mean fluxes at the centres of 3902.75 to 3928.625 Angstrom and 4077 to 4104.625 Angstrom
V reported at 0.25 mag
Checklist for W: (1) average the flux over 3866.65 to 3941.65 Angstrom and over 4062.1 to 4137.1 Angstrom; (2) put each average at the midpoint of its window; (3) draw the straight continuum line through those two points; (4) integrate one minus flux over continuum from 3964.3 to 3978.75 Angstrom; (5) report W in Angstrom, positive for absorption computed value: 4.3 Angstrom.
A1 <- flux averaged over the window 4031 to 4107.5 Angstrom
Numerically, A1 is 38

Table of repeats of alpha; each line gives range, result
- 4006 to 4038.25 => 39.4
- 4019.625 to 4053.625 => 39.3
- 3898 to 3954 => 33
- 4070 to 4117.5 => 37.3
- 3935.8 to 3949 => 33.6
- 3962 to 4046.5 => 36.3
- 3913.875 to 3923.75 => 36.3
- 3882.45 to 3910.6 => 33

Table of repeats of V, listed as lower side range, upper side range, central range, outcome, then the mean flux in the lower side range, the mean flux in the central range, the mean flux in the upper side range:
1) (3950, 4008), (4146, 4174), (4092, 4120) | 0.07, 34.3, 35.5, 39.5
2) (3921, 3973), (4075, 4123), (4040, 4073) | -0.12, 29.2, 39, 37.2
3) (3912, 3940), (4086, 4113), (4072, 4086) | -0.15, 29.3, 39.9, 35.4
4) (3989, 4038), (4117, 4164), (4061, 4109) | 0.07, 39.3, 37.2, 39.8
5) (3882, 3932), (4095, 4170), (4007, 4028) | -0.10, 33.5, 39.4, 38.3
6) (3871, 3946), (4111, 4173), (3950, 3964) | -0.04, 32.6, 35.4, 39.7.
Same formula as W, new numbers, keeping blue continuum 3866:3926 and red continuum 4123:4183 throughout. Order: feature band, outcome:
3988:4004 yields -1.1 Angstrom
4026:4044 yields -0.9 Angstrom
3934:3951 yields 2.1 Angstrom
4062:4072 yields -0.1 Angstrom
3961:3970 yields 3.7 Angstrom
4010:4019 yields -0.5 Angstrom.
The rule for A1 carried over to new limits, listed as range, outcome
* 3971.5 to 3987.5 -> 35.3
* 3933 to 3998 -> 32.4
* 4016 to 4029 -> 39.5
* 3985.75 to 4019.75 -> 39.2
